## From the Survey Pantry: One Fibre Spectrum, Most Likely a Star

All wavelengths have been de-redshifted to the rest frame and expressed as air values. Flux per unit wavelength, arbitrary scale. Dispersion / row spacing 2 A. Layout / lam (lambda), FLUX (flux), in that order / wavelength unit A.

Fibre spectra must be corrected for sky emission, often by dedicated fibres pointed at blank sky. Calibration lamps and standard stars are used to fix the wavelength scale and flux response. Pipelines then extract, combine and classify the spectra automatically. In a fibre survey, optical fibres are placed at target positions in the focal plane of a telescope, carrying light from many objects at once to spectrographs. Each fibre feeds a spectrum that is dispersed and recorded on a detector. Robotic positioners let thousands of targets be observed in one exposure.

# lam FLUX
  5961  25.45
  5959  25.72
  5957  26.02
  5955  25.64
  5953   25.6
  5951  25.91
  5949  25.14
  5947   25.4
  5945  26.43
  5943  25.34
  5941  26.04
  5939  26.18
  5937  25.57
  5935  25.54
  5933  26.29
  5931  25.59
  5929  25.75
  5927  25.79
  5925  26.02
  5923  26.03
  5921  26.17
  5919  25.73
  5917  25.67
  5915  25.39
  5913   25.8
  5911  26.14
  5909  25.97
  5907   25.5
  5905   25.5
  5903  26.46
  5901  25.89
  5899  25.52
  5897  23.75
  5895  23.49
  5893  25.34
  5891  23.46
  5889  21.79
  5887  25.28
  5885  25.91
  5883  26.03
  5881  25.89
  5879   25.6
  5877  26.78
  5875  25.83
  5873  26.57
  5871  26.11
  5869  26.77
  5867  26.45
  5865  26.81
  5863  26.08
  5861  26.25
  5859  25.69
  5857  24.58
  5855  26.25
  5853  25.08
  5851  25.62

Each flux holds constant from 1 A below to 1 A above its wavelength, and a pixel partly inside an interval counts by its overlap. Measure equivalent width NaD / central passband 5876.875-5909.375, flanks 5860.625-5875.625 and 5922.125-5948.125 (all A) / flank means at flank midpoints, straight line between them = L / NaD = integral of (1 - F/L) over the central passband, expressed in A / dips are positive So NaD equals 1.3 A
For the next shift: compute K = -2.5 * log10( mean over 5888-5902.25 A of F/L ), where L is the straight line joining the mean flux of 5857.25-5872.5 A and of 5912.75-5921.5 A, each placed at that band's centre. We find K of 0.07 mag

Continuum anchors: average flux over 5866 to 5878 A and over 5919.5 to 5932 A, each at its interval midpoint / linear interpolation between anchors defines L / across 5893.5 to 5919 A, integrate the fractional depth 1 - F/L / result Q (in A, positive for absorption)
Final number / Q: 0.63 A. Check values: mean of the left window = 26.4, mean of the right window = 25.9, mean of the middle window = 25.4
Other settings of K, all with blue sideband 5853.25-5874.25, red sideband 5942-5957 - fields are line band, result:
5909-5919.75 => 0.00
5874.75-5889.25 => 0.02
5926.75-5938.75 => 0.00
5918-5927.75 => -0.01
